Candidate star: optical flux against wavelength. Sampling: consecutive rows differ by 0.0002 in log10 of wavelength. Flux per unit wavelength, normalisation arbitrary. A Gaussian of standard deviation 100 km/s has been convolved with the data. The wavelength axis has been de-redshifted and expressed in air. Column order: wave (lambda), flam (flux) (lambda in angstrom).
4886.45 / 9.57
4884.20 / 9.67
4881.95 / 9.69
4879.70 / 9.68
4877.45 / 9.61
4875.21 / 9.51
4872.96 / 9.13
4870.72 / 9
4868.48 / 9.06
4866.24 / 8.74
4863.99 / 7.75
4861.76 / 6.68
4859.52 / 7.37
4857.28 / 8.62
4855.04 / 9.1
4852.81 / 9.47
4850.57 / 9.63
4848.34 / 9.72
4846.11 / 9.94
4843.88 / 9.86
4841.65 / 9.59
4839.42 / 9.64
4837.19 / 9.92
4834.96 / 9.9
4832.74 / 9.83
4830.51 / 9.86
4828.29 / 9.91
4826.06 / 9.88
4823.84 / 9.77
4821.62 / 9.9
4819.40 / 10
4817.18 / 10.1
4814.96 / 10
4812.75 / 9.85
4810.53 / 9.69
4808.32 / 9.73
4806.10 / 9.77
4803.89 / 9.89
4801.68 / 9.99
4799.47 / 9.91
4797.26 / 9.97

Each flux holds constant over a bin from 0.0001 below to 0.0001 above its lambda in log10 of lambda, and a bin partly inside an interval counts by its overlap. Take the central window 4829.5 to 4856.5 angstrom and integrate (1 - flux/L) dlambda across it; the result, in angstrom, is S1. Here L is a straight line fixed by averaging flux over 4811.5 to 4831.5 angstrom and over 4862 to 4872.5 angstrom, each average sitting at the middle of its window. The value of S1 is -1.3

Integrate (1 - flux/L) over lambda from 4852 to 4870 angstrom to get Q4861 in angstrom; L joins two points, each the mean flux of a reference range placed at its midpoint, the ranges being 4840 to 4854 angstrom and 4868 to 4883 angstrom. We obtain 2.3 angstrom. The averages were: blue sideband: 9.7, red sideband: 9.4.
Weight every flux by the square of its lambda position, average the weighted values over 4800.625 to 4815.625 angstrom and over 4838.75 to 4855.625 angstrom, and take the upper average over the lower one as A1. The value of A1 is 0.99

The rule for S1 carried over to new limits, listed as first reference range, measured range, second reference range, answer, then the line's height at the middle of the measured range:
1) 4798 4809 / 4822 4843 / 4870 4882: -0.3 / 9.69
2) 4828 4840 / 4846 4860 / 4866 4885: 0.7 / 9.63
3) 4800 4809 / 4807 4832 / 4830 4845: -0.1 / 9.83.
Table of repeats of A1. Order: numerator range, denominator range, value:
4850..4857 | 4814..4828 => 0.95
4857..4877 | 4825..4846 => 0.87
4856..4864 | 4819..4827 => 0.78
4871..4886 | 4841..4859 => 1.02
